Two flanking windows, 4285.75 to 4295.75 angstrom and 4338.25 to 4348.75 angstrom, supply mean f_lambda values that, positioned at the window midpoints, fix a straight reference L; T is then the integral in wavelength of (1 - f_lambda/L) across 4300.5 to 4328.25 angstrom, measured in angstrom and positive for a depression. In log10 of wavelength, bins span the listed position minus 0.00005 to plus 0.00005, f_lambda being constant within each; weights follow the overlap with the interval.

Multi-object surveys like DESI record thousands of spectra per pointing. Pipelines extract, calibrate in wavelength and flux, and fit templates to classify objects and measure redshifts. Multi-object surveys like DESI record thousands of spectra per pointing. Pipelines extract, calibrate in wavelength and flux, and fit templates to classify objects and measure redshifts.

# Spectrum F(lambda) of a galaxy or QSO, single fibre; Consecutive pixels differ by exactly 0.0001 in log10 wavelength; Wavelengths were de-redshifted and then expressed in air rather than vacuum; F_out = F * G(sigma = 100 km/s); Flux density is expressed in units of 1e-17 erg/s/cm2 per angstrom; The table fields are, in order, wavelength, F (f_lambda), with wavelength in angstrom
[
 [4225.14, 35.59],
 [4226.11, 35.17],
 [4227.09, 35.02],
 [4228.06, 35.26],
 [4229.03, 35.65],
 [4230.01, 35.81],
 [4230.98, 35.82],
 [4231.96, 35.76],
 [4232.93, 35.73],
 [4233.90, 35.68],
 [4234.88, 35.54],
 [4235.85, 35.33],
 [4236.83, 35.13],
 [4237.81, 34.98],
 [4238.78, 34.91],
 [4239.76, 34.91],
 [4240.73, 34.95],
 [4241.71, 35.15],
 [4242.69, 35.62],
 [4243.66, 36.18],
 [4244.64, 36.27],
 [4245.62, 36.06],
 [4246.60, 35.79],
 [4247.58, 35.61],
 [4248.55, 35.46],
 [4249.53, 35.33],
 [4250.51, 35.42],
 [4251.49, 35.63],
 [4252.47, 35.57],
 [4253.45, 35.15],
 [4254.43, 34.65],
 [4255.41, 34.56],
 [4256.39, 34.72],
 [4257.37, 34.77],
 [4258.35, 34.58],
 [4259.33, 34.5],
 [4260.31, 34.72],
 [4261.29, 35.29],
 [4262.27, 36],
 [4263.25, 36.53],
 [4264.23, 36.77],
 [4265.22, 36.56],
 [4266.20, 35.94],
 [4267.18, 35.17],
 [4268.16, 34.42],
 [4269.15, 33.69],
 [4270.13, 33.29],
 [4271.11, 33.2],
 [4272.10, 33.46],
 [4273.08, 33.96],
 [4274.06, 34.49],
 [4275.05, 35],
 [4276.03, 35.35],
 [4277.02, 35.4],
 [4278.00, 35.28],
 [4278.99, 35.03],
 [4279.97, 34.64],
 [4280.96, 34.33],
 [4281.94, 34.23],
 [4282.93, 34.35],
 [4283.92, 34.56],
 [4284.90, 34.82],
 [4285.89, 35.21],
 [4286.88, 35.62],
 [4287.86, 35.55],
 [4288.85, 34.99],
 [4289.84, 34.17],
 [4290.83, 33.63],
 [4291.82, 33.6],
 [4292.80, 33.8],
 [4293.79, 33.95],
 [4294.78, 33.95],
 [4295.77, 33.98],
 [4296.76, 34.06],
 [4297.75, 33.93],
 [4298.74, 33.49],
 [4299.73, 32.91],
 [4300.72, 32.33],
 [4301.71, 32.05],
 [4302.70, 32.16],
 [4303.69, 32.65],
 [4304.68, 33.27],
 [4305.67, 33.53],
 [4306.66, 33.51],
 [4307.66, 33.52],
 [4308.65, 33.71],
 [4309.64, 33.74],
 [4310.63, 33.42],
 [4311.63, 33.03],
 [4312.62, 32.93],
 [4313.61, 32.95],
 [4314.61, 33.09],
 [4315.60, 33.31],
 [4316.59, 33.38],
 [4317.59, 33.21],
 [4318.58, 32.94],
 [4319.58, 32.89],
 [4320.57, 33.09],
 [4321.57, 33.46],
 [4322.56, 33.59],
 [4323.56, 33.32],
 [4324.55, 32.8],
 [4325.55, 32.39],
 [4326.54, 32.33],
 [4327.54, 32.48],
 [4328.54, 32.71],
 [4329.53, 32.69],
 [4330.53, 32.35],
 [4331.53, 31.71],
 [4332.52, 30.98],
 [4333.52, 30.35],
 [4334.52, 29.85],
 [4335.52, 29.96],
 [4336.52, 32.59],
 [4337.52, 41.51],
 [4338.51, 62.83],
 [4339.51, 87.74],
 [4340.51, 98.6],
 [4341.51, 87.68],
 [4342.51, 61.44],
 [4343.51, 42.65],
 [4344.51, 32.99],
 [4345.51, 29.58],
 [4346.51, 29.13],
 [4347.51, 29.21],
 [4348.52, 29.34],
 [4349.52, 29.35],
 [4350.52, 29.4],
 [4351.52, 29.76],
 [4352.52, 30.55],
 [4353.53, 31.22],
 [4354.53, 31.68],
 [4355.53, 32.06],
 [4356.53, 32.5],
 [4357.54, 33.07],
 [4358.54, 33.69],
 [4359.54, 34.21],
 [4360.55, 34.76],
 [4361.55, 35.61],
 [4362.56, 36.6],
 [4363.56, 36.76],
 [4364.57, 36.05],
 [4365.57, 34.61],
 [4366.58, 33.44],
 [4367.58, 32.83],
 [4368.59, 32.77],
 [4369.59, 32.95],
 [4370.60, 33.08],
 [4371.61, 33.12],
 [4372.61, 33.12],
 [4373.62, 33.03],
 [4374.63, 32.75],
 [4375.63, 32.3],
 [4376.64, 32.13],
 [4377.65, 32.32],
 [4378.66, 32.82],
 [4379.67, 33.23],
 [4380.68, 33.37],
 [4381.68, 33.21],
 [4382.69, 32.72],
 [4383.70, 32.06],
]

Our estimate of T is 6.4 angstrom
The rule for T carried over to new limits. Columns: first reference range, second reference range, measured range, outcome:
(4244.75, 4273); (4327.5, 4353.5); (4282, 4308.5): 2.7 angstrom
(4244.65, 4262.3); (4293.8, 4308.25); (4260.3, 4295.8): -0.6 angstrom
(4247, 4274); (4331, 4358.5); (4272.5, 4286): 0.6 angstrom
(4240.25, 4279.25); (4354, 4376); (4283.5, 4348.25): -4.7 angstrom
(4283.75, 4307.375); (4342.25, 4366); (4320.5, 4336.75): 0.8 angstrom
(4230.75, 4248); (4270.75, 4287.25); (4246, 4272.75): 0.0 angstrom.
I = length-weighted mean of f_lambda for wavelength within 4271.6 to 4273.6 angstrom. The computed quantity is 33.7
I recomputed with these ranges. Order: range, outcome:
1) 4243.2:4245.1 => 36.2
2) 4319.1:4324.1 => 33.3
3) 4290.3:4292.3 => 33.6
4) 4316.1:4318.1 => 33.3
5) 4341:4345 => 56.3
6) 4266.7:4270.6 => 34.1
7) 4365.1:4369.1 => 33.4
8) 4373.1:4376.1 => 32.7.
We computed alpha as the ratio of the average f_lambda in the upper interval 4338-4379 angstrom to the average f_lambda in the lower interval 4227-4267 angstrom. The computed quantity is 1.09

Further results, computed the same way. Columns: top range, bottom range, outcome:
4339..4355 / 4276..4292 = 1.28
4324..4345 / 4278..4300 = 1.29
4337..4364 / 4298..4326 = 1.26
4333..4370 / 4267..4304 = 1.15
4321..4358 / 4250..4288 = 1.10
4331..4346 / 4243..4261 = 1.38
